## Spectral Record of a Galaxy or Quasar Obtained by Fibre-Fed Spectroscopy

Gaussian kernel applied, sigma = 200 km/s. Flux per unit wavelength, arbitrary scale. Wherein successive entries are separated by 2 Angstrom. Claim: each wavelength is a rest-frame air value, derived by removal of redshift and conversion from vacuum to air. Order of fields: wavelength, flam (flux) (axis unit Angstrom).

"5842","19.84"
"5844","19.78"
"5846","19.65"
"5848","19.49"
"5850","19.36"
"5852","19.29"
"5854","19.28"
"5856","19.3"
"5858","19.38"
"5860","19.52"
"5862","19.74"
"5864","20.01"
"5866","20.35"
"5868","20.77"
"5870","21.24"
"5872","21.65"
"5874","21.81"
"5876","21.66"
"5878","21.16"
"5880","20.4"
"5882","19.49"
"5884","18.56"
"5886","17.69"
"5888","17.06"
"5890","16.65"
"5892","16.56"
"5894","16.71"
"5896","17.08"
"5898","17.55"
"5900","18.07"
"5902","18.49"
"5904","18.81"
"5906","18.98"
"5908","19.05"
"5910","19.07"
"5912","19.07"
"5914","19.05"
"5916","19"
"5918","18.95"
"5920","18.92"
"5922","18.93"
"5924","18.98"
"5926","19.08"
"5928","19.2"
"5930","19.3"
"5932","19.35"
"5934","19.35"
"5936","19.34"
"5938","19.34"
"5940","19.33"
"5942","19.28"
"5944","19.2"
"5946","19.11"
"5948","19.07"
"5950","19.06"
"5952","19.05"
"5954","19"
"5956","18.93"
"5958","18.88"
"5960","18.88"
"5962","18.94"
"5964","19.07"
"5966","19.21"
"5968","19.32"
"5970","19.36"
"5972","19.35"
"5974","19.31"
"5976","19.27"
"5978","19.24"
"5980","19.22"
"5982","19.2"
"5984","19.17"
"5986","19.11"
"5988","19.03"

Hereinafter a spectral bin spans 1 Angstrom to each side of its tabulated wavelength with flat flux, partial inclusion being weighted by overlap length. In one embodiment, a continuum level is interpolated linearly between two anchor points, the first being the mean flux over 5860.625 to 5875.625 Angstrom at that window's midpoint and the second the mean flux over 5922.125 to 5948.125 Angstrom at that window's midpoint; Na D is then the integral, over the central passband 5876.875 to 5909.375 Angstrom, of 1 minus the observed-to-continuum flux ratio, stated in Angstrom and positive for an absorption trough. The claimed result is 3.09 Angstrom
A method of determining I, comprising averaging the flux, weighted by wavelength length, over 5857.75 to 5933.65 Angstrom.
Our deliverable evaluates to 19.1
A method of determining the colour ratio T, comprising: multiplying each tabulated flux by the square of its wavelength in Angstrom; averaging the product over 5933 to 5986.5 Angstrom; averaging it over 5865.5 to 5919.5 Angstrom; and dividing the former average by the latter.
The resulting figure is 1.03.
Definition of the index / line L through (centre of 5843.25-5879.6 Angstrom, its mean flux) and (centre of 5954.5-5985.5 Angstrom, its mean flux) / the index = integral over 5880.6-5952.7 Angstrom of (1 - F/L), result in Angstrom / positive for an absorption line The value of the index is 3.63 Angstrom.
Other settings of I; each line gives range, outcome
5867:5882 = 21.1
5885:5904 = 17.4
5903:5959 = 19.1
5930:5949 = 19.3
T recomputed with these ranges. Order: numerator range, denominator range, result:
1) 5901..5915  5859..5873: 0.94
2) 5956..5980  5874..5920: 1.05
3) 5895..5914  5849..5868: 0.96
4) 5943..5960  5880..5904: 1.09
